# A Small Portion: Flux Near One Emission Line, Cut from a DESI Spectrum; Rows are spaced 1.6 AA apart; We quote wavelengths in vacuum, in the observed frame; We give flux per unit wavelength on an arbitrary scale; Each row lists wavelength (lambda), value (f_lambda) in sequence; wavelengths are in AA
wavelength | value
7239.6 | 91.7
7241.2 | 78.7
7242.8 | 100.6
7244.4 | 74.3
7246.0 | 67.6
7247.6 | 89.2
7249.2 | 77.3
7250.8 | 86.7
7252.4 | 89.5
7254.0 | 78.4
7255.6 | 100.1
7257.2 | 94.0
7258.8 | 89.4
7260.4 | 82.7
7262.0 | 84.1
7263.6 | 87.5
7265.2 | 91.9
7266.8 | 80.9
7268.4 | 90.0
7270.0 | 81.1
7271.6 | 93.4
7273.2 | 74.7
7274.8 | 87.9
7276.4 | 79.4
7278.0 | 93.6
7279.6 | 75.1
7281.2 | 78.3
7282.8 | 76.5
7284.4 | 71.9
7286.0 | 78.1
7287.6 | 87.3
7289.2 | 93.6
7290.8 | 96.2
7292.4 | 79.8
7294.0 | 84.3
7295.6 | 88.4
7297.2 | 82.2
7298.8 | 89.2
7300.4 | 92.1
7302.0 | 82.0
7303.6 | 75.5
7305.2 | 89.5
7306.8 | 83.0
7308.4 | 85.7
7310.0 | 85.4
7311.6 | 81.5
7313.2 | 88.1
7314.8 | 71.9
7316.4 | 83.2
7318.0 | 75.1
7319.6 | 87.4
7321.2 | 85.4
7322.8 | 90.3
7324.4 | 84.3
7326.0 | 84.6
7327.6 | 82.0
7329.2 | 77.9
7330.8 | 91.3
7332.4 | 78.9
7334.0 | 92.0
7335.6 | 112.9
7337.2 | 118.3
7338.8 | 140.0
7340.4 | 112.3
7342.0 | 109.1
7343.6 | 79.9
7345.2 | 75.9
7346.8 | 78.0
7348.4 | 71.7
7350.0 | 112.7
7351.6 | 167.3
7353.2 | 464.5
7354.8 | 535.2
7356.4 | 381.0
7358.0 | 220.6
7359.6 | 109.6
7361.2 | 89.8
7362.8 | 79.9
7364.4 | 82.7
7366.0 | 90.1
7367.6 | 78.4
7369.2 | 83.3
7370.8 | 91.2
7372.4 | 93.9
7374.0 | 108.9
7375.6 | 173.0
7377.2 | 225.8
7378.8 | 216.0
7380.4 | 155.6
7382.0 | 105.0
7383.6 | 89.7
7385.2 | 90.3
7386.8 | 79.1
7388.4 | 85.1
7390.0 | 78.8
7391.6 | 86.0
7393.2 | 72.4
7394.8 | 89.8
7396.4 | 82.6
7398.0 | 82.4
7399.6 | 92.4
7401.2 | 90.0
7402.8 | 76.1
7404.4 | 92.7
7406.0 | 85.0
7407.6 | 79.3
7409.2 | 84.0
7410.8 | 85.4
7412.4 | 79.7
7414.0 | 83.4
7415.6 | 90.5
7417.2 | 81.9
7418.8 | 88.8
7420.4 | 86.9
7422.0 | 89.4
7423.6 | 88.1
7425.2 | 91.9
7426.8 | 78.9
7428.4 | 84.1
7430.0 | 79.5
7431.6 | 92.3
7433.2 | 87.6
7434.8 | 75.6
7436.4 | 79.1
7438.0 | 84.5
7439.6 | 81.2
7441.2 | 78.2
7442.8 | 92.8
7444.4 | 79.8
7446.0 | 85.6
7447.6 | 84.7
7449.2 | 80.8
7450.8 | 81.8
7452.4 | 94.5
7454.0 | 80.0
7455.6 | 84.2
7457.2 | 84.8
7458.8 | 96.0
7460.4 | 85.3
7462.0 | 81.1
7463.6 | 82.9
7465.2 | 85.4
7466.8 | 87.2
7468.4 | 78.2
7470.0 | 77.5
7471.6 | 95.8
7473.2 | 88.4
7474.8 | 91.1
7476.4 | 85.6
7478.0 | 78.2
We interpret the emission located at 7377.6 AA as [N II] 6583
